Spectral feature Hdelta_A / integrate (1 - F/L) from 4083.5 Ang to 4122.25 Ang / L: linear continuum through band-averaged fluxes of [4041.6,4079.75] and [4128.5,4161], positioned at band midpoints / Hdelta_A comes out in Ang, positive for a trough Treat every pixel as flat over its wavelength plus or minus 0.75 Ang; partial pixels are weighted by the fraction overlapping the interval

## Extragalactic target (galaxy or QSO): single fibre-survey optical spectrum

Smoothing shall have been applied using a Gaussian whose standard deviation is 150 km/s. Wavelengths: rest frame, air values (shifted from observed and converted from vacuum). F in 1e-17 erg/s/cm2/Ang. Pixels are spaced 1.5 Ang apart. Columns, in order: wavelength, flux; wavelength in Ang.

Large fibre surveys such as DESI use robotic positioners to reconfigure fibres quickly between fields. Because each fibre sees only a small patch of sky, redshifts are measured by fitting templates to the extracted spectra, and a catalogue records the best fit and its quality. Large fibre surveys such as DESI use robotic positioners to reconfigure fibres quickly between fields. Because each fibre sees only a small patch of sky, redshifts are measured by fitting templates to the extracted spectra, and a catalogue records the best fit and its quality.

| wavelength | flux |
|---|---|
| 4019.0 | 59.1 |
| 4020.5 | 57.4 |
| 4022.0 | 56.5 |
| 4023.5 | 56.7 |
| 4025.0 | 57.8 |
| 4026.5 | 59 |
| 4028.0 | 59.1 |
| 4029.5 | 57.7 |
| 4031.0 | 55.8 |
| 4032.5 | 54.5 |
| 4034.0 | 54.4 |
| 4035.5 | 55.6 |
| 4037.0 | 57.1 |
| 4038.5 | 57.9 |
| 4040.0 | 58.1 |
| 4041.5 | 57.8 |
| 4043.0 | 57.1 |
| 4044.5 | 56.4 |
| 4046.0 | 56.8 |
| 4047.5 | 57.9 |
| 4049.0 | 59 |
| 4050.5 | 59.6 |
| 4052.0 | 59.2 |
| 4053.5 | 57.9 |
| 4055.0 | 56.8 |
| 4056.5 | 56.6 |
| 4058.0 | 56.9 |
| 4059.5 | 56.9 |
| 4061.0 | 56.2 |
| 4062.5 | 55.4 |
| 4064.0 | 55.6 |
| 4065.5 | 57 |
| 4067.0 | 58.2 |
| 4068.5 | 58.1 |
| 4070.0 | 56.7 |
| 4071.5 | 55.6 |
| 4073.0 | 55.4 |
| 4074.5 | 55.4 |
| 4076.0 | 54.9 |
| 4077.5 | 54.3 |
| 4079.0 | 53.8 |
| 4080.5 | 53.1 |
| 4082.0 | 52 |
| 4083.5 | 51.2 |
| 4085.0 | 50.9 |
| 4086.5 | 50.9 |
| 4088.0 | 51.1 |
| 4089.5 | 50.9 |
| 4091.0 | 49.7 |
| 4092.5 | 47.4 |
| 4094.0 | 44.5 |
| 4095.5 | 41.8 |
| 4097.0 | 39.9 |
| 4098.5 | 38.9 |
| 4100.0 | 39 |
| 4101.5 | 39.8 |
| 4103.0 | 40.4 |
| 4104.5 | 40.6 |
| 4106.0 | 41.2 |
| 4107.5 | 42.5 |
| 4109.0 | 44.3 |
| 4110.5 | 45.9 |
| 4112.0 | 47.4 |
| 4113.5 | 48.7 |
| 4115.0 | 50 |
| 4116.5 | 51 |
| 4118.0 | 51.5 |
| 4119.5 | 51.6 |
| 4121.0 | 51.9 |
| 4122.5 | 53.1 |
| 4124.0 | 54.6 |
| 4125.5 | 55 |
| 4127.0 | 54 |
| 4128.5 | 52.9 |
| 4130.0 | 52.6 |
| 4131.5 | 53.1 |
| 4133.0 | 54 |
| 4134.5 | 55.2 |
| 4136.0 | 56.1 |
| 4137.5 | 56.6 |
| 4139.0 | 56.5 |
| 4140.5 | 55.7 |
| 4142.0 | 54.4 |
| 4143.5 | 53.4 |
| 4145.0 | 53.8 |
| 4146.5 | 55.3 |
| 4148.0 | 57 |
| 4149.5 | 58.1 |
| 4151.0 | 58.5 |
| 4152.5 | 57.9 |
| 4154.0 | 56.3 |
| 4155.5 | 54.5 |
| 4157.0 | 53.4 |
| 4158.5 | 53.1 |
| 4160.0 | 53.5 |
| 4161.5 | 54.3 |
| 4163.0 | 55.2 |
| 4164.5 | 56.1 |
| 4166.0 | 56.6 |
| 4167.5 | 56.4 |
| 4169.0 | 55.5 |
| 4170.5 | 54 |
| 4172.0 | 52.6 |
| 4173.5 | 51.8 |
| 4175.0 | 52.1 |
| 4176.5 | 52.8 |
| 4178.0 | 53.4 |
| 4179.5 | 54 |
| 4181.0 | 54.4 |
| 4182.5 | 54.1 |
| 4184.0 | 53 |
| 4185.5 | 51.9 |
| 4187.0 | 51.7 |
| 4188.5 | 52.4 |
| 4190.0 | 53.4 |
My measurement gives 6.7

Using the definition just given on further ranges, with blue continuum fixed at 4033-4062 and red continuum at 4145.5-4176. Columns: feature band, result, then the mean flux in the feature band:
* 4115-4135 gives 1.00 Ang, 53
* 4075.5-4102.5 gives 4.11 Ang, 47.9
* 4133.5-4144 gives 0.01 Ang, 55.4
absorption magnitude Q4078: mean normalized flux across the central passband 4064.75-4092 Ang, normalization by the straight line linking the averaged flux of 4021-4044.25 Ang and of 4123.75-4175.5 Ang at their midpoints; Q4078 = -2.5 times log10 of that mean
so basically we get 0.05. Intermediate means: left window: 57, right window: 54.9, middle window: 53.8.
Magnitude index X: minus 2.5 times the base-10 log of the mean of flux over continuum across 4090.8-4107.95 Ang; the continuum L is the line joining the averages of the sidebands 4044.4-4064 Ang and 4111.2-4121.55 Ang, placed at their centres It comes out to 0.24 mag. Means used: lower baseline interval 57.3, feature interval 41.9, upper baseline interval 50.2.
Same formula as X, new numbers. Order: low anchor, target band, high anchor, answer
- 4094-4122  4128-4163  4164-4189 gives -0.11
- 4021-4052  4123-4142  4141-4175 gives 0.02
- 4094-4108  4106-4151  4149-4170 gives -0.11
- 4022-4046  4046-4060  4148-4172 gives -0.02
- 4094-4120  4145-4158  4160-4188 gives -0.11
